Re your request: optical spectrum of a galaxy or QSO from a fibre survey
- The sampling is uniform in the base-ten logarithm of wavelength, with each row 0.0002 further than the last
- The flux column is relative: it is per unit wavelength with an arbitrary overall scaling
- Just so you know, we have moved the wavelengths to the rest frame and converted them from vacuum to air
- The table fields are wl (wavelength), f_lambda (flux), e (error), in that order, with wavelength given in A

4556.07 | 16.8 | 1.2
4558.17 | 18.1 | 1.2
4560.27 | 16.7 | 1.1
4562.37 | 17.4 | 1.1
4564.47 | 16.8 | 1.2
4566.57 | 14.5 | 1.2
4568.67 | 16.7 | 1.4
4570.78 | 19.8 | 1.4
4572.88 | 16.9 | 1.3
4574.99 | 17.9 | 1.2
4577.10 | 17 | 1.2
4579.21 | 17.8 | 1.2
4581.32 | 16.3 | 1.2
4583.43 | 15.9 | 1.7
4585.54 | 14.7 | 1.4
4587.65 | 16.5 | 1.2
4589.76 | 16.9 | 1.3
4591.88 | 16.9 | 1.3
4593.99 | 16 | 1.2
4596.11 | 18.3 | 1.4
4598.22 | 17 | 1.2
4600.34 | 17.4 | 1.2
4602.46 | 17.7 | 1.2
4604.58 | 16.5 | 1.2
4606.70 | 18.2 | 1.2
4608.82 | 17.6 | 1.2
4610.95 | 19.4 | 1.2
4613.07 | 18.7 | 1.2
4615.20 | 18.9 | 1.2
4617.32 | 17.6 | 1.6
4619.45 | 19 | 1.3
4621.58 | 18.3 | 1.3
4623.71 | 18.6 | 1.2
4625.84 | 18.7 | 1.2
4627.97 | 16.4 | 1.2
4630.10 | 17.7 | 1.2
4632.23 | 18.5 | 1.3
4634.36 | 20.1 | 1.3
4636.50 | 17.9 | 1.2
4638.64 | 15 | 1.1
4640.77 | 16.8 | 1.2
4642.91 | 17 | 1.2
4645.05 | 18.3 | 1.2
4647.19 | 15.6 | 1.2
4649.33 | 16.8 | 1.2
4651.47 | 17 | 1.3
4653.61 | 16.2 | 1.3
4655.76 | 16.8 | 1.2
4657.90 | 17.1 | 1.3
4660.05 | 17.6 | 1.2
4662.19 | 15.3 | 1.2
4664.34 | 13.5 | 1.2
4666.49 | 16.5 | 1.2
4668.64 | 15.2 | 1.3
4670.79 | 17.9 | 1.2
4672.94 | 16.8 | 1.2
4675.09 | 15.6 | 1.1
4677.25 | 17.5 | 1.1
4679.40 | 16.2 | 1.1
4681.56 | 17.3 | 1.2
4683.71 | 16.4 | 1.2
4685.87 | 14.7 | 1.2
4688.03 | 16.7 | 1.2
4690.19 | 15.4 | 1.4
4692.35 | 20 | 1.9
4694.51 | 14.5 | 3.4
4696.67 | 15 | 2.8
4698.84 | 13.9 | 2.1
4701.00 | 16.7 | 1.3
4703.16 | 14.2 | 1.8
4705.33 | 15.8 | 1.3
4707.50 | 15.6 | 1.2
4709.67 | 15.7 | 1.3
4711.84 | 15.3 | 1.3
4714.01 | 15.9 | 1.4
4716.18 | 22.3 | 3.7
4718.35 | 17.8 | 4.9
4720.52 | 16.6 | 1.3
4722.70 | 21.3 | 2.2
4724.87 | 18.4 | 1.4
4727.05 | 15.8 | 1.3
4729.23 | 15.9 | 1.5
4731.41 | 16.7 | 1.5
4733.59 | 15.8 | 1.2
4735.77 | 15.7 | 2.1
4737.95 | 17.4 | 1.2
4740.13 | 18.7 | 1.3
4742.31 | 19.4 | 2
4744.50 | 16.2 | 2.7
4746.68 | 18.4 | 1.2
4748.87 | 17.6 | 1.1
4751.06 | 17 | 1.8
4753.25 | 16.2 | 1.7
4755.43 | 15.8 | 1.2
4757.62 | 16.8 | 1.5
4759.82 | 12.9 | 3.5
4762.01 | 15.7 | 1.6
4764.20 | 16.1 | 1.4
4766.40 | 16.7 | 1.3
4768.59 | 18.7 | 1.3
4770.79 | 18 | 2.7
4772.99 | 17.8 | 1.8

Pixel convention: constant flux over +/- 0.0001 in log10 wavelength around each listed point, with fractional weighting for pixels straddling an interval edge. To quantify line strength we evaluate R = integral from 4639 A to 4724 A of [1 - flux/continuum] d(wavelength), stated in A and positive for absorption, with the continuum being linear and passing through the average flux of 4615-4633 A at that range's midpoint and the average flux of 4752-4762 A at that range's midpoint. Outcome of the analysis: 2.3 A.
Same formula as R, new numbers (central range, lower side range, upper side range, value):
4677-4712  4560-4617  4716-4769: 2.48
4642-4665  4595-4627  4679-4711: 0.62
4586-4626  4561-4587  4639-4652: -2.20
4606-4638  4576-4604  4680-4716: -3.43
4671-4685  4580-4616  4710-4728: 0.76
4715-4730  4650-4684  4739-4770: -1.45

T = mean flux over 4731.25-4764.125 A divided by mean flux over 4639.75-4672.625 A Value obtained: 1.0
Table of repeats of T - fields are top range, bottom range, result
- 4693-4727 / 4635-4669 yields 1.01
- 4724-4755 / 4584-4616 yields 0.98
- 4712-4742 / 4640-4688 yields 1.07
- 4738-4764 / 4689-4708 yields 1.07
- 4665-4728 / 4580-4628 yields 0.95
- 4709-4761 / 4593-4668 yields 0.98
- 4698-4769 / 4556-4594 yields 0.99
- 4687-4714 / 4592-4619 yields 0.89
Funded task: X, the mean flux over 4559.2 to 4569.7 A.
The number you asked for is 16.4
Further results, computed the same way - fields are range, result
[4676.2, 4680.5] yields 16.8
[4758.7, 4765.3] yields 14.9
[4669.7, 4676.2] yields 16.8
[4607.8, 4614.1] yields 18.6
